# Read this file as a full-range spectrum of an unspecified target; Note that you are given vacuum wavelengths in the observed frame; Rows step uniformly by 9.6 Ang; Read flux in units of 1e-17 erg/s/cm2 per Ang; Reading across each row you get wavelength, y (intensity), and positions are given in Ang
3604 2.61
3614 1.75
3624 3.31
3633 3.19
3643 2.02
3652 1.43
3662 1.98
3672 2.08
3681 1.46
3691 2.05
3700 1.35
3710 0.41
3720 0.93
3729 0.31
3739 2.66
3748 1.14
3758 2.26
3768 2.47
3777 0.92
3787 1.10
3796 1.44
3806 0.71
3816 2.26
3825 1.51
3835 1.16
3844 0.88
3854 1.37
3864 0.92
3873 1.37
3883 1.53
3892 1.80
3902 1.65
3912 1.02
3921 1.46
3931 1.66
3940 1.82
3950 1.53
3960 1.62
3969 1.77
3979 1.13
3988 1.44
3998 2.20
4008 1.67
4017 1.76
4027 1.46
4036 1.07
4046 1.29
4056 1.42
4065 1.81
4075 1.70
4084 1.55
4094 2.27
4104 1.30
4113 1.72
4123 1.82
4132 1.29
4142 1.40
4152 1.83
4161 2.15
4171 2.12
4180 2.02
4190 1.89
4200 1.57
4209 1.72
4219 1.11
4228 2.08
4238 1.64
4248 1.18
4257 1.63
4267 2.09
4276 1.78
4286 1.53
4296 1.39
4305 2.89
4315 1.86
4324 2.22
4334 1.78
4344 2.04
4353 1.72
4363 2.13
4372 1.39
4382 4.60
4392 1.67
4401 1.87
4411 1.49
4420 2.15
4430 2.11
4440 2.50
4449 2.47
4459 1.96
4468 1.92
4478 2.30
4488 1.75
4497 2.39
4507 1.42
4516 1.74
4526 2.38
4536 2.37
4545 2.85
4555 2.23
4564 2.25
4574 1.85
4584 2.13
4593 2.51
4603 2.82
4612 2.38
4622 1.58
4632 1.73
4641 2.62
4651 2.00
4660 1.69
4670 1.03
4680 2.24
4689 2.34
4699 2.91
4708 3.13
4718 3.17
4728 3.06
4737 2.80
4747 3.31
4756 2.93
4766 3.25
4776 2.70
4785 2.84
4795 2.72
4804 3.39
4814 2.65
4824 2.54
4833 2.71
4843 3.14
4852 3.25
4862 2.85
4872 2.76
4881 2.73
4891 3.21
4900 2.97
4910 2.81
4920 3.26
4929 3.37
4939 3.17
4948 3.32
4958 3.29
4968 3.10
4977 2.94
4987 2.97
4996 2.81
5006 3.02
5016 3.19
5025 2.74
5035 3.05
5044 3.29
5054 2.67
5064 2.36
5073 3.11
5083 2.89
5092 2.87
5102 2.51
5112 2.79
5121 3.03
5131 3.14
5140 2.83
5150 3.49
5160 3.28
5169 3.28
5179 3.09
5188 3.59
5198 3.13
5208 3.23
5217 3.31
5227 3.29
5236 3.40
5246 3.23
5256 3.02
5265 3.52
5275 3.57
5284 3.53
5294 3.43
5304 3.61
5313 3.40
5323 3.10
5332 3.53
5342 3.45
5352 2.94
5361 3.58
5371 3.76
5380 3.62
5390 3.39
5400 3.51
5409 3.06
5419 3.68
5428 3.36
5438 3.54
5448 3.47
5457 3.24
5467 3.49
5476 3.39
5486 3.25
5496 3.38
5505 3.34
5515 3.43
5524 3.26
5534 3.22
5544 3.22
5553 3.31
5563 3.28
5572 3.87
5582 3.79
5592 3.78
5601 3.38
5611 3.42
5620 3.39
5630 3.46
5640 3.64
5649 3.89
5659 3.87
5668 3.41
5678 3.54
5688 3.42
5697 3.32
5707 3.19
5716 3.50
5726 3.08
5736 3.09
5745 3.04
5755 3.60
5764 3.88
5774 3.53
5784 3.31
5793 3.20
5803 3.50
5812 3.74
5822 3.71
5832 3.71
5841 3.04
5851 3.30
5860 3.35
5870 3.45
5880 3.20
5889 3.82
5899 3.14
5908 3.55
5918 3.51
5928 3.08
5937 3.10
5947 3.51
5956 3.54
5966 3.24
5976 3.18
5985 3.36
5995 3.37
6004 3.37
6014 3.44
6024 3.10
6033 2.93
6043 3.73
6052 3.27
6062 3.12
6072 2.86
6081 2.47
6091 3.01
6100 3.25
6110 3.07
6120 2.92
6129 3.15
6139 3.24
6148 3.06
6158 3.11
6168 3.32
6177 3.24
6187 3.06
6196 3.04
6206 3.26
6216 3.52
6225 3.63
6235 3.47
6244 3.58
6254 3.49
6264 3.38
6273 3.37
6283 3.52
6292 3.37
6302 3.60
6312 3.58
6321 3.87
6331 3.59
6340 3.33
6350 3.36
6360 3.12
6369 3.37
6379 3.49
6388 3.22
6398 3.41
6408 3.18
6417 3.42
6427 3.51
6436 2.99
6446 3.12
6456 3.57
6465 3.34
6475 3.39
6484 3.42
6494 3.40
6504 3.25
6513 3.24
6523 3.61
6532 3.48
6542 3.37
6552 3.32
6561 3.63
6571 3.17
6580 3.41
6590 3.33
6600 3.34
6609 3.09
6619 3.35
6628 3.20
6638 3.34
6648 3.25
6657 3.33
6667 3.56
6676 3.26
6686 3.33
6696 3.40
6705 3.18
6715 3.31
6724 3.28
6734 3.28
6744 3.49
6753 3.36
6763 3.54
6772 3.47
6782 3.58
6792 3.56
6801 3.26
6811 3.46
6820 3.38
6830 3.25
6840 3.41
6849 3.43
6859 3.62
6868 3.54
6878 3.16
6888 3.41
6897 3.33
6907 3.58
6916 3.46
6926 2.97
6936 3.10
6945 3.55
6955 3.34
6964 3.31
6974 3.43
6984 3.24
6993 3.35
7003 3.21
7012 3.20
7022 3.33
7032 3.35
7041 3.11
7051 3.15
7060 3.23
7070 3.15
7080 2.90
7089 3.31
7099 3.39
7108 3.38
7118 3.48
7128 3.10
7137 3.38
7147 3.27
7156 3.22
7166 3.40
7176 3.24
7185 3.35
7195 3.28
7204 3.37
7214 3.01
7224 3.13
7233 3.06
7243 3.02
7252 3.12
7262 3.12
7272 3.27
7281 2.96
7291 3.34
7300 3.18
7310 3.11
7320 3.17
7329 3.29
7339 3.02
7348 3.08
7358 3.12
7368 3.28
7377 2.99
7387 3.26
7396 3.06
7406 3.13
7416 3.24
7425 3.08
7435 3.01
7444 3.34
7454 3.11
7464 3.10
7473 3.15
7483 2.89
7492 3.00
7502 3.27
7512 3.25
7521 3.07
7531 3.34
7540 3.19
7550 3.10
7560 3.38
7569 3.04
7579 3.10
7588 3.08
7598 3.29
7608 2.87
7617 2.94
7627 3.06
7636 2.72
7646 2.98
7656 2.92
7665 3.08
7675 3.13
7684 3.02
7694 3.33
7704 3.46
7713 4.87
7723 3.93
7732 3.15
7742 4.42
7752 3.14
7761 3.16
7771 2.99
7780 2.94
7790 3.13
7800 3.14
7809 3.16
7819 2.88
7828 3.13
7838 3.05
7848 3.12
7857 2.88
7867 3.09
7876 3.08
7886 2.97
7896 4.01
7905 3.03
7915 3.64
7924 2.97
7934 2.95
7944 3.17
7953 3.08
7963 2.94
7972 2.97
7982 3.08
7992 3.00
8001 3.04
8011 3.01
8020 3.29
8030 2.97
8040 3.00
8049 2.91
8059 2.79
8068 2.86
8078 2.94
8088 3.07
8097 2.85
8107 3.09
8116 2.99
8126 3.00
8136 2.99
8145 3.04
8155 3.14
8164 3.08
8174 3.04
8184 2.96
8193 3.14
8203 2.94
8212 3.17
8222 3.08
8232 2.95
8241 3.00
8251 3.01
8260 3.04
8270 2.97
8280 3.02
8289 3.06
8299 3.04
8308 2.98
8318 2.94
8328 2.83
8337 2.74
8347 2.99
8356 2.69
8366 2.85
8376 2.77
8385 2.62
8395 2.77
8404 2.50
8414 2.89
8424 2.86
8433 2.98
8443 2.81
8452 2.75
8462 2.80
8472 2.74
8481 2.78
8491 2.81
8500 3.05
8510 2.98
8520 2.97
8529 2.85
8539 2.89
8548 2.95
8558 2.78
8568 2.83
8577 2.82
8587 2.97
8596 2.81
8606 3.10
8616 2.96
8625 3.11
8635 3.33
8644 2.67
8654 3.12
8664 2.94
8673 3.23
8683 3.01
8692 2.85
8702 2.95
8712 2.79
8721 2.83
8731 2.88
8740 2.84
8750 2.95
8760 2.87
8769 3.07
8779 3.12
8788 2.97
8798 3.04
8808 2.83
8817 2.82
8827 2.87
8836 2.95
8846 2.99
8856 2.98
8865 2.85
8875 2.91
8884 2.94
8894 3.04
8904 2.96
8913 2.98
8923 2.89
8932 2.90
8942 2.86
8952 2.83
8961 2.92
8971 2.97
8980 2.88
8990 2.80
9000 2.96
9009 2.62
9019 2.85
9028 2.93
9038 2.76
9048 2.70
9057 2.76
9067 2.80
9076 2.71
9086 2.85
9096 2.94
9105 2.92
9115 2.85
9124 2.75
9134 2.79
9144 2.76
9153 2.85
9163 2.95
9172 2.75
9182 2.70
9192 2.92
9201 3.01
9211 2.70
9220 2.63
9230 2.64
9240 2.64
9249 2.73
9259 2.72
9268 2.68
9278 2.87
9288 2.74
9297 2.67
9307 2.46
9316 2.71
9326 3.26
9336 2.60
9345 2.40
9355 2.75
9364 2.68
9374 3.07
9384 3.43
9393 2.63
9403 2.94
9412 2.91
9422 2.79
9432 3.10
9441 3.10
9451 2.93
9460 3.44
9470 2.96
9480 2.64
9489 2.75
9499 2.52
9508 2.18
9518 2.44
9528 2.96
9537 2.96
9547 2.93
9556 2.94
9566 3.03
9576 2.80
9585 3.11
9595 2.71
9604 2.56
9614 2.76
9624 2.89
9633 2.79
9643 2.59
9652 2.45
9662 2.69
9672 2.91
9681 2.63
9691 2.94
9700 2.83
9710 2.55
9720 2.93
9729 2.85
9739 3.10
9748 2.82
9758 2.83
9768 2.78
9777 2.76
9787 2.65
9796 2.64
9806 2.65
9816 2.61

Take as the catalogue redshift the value 0.18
